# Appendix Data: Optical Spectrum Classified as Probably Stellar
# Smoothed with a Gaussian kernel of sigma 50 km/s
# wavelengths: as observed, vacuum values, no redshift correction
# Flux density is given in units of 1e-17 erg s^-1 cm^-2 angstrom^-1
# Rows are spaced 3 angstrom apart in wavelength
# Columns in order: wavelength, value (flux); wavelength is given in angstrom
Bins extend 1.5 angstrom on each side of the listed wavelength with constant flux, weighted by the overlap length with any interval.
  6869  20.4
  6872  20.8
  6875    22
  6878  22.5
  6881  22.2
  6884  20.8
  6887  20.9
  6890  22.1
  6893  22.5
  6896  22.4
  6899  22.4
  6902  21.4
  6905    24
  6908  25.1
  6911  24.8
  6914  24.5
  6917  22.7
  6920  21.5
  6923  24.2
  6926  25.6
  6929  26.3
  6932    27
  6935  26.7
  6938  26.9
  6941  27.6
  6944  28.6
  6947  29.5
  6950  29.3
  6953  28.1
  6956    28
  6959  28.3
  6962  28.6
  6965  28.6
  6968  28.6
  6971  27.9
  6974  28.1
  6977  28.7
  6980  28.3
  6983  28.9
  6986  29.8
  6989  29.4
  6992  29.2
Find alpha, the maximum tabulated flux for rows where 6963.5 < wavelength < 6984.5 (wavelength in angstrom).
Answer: 28.9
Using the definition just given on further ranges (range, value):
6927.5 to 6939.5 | 27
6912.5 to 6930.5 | 26.3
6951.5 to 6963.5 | 28.6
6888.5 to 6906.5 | 24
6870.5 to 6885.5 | 22.5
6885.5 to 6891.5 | 22.1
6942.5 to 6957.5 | 29.5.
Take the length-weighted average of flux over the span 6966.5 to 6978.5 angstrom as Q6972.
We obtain 28.3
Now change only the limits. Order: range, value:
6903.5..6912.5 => 24.6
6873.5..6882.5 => 22.2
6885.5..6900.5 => 22.1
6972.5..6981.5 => 28.4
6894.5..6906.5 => 22.5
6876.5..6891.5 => 21.7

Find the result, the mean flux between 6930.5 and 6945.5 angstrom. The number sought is 27.4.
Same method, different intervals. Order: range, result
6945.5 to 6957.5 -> 28.7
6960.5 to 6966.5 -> 28.6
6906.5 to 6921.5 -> 23.7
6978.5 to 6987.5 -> 29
